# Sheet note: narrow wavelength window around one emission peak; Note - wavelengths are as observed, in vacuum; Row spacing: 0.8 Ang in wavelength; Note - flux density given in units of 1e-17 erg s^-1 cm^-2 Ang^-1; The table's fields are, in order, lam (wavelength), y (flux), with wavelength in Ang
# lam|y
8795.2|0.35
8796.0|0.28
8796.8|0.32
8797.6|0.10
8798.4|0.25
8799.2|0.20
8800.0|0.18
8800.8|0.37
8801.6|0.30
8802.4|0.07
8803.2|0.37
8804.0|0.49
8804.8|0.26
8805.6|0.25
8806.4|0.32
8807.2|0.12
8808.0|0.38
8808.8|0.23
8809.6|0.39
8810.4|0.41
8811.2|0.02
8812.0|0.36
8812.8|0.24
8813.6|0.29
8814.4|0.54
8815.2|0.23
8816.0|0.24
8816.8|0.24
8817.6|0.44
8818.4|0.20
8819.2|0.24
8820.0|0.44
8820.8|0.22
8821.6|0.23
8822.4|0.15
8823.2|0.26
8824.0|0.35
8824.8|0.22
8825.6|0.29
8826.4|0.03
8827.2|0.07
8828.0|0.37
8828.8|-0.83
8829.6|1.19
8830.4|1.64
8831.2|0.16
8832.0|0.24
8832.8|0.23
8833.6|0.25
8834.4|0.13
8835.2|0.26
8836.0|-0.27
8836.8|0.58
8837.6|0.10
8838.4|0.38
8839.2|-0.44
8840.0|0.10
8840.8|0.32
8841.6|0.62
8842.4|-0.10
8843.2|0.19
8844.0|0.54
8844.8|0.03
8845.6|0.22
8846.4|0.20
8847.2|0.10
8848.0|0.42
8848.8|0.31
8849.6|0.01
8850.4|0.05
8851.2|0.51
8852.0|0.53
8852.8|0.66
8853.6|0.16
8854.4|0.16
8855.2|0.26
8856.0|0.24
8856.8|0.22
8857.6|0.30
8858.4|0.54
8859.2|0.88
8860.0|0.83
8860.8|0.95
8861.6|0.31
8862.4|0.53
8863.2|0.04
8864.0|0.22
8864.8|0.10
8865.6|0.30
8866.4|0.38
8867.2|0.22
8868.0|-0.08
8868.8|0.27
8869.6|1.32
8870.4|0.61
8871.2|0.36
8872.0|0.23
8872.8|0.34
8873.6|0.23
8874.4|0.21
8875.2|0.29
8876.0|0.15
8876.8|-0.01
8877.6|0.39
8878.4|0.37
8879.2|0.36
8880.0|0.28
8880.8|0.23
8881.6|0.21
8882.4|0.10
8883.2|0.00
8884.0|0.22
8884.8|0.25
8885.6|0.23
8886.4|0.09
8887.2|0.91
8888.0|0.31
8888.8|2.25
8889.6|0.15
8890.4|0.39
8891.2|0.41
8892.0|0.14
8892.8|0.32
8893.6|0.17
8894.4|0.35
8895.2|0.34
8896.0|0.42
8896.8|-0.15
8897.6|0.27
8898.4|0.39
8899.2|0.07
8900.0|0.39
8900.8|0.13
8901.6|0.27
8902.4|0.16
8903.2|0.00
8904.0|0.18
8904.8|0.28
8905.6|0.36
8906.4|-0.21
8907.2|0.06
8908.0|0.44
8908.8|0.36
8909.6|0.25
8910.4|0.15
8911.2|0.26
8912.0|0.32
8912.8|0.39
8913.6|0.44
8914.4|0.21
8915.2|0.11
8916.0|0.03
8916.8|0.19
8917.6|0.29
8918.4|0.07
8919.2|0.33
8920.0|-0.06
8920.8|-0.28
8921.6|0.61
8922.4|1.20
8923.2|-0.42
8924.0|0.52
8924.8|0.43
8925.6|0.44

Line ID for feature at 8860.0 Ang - H-gamma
